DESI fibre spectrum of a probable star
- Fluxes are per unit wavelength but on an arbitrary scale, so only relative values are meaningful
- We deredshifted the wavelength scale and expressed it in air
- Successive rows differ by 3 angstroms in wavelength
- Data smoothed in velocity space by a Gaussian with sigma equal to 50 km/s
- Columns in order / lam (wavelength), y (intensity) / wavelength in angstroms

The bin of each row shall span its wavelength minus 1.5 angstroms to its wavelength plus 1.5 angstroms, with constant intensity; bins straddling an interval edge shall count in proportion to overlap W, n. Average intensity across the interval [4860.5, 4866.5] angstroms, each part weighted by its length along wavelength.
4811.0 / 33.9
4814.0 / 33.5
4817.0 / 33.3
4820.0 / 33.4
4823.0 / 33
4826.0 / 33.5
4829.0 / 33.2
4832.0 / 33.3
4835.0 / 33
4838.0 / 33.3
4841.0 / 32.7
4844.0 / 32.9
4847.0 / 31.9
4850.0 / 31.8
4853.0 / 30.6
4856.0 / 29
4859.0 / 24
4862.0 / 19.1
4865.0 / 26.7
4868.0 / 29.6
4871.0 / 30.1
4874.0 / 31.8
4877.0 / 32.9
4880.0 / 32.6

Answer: 22.9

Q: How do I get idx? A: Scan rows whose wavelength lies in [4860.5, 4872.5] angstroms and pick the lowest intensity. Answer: 19.1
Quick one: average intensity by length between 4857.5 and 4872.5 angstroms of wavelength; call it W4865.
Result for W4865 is 25.9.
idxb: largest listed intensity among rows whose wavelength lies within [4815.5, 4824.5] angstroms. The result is 33.4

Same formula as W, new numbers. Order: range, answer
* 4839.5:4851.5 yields 32.3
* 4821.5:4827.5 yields 33.2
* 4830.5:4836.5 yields 33.1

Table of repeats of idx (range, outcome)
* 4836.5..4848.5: 31.9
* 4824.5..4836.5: 33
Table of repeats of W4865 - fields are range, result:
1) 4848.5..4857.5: 30.5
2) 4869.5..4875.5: 31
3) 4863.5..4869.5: 28.2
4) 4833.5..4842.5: 33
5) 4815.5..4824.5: 33.2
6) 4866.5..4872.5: 29.9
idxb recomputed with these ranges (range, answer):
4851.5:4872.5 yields 30.6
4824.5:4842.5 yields 33.5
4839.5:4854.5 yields 32.9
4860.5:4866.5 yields 26.7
